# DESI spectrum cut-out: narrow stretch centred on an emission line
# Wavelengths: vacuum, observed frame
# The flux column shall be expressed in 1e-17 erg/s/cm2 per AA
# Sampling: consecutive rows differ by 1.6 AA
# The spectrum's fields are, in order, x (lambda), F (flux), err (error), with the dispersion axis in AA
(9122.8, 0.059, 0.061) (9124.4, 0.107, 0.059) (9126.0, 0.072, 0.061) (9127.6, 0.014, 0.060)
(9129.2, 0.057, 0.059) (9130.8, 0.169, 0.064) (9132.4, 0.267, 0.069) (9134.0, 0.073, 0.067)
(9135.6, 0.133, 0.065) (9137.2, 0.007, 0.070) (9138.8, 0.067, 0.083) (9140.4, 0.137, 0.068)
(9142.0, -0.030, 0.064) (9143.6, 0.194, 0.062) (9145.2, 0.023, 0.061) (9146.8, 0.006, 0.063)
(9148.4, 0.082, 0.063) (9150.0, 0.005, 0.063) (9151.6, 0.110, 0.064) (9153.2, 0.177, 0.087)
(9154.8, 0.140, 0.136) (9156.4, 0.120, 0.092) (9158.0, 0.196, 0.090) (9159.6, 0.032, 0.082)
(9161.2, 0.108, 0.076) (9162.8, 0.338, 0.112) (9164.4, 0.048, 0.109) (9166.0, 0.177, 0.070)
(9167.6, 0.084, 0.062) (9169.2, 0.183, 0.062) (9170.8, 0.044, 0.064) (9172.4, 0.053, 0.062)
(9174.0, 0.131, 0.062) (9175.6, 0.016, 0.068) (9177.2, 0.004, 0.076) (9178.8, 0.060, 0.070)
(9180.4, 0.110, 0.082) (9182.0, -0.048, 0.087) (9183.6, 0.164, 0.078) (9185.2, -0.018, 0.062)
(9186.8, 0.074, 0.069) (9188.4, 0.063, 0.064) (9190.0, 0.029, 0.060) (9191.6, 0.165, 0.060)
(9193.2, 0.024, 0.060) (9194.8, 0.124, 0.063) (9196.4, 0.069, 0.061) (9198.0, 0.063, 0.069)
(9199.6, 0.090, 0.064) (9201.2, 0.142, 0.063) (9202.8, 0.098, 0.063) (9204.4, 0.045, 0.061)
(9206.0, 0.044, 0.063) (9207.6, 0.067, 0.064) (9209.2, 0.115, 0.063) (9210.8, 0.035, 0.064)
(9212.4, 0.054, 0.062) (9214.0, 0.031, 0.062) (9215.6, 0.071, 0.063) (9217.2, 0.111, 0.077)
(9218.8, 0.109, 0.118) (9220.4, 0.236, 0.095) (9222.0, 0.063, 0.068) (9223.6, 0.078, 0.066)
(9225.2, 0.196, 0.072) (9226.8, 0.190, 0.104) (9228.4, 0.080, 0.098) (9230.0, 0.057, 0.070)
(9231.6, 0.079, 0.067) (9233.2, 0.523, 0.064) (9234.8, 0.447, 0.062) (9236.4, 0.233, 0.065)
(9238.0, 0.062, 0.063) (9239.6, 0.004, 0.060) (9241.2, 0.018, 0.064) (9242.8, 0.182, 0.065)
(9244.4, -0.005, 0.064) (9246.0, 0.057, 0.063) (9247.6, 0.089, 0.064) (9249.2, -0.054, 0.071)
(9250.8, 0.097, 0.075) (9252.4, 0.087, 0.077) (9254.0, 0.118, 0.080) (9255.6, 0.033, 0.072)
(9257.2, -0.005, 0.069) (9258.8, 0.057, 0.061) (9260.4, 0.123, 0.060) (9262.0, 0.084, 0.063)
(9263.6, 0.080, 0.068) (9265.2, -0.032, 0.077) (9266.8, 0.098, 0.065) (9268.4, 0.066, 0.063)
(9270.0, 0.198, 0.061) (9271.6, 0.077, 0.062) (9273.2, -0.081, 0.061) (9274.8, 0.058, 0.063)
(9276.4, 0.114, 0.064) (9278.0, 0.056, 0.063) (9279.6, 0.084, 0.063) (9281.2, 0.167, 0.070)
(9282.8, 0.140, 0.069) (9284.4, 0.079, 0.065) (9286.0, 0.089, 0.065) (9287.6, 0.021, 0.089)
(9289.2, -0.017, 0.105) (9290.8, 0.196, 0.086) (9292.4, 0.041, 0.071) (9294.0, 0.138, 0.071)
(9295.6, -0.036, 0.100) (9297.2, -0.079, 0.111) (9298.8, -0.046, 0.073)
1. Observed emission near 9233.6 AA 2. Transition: H-gamma 4340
